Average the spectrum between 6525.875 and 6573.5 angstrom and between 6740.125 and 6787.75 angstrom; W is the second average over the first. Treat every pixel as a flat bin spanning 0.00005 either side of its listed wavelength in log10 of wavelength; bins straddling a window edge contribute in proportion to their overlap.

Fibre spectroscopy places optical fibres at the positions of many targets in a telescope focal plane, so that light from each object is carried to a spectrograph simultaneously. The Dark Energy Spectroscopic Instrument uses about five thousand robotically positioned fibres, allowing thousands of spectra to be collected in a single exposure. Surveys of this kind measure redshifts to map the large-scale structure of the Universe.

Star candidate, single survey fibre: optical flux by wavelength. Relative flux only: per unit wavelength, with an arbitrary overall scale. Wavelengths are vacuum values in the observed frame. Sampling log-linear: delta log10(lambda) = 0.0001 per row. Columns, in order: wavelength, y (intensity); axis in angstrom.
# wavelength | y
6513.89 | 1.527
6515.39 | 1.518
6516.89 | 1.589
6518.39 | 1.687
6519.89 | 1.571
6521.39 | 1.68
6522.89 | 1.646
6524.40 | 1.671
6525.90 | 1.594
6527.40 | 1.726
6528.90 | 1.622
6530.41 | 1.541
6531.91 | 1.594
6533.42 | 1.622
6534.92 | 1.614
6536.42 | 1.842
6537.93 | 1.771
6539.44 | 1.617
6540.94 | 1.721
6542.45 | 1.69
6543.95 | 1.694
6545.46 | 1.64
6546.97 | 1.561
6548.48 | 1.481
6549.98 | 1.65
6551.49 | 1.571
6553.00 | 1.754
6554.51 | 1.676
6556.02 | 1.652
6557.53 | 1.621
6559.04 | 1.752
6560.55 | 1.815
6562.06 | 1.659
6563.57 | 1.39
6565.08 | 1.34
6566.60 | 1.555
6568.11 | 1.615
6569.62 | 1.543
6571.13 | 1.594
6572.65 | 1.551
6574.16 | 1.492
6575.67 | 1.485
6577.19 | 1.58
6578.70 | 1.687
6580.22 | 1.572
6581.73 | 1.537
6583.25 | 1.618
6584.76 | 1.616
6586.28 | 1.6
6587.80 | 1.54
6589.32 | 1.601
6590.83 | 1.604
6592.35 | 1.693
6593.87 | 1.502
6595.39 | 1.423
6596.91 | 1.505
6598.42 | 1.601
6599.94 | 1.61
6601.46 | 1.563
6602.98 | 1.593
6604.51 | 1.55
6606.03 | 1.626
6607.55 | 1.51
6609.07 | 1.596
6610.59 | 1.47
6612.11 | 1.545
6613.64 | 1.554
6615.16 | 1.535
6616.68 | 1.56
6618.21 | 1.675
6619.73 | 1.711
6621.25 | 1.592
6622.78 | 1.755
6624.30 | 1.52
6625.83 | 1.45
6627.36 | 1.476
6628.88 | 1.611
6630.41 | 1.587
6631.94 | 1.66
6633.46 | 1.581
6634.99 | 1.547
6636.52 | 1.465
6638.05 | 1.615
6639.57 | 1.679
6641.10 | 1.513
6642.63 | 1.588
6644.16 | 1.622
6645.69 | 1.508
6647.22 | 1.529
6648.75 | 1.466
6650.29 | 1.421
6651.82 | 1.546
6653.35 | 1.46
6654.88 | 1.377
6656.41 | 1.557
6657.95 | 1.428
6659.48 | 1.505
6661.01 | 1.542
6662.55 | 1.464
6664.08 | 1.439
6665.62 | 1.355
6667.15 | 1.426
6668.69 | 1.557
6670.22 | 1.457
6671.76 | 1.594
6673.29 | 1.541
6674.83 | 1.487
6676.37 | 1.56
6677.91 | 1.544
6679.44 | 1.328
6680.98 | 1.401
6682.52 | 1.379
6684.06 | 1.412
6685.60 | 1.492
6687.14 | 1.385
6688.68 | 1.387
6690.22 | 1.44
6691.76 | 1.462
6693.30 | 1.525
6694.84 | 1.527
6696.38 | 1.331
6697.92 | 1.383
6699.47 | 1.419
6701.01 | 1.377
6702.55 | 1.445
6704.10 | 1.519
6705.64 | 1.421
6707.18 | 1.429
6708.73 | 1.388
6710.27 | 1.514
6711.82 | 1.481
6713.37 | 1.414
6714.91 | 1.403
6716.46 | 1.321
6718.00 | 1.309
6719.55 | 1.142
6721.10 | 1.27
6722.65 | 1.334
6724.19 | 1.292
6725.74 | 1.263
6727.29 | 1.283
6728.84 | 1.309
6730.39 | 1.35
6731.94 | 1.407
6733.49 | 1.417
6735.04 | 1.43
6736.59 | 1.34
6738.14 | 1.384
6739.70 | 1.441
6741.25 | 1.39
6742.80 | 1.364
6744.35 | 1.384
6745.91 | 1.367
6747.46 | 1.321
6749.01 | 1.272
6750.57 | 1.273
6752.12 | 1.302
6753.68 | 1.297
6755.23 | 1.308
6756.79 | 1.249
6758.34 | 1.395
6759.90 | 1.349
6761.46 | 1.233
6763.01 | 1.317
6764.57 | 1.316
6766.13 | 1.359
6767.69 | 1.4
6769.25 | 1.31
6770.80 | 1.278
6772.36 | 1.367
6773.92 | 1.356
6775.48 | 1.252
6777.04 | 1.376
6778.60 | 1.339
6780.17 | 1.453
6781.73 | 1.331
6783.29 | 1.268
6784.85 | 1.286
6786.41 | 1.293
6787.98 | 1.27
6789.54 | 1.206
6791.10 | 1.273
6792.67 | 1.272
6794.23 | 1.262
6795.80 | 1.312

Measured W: 0.8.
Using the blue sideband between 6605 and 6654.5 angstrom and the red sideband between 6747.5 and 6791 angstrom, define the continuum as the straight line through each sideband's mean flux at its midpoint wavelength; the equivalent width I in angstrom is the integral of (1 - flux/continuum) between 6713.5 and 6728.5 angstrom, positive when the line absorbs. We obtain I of 1.1 angstrom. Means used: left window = 1.56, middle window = 1.3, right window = 1.31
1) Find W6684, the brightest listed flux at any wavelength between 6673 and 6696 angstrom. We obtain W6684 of 1.56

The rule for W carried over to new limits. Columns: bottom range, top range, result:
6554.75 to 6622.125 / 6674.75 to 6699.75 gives 0.91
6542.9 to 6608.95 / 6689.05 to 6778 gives 0.86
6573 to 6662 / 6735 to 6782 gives 0.86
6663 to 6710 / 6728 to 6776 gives 0.93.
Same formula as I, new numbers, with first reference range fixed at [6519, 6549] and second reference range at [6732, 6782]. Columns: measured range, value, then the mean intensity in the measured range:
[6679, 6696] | 0.1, 1.43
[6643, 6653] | -0.2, 1.52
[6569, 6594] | 0.0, 1.58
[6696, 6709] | 0.0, 1.42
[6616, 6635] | -0.9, 1.6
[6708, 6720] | 0.2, 1.38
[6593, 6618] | 0.0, 1.55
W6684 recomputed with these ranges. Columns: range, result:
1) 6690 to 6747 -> 1.527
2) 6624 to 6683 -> 1.679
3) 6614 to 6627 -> 1.755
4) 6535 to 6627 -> 1.842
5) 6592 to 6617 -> 1.693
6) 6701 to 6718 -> 1.519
